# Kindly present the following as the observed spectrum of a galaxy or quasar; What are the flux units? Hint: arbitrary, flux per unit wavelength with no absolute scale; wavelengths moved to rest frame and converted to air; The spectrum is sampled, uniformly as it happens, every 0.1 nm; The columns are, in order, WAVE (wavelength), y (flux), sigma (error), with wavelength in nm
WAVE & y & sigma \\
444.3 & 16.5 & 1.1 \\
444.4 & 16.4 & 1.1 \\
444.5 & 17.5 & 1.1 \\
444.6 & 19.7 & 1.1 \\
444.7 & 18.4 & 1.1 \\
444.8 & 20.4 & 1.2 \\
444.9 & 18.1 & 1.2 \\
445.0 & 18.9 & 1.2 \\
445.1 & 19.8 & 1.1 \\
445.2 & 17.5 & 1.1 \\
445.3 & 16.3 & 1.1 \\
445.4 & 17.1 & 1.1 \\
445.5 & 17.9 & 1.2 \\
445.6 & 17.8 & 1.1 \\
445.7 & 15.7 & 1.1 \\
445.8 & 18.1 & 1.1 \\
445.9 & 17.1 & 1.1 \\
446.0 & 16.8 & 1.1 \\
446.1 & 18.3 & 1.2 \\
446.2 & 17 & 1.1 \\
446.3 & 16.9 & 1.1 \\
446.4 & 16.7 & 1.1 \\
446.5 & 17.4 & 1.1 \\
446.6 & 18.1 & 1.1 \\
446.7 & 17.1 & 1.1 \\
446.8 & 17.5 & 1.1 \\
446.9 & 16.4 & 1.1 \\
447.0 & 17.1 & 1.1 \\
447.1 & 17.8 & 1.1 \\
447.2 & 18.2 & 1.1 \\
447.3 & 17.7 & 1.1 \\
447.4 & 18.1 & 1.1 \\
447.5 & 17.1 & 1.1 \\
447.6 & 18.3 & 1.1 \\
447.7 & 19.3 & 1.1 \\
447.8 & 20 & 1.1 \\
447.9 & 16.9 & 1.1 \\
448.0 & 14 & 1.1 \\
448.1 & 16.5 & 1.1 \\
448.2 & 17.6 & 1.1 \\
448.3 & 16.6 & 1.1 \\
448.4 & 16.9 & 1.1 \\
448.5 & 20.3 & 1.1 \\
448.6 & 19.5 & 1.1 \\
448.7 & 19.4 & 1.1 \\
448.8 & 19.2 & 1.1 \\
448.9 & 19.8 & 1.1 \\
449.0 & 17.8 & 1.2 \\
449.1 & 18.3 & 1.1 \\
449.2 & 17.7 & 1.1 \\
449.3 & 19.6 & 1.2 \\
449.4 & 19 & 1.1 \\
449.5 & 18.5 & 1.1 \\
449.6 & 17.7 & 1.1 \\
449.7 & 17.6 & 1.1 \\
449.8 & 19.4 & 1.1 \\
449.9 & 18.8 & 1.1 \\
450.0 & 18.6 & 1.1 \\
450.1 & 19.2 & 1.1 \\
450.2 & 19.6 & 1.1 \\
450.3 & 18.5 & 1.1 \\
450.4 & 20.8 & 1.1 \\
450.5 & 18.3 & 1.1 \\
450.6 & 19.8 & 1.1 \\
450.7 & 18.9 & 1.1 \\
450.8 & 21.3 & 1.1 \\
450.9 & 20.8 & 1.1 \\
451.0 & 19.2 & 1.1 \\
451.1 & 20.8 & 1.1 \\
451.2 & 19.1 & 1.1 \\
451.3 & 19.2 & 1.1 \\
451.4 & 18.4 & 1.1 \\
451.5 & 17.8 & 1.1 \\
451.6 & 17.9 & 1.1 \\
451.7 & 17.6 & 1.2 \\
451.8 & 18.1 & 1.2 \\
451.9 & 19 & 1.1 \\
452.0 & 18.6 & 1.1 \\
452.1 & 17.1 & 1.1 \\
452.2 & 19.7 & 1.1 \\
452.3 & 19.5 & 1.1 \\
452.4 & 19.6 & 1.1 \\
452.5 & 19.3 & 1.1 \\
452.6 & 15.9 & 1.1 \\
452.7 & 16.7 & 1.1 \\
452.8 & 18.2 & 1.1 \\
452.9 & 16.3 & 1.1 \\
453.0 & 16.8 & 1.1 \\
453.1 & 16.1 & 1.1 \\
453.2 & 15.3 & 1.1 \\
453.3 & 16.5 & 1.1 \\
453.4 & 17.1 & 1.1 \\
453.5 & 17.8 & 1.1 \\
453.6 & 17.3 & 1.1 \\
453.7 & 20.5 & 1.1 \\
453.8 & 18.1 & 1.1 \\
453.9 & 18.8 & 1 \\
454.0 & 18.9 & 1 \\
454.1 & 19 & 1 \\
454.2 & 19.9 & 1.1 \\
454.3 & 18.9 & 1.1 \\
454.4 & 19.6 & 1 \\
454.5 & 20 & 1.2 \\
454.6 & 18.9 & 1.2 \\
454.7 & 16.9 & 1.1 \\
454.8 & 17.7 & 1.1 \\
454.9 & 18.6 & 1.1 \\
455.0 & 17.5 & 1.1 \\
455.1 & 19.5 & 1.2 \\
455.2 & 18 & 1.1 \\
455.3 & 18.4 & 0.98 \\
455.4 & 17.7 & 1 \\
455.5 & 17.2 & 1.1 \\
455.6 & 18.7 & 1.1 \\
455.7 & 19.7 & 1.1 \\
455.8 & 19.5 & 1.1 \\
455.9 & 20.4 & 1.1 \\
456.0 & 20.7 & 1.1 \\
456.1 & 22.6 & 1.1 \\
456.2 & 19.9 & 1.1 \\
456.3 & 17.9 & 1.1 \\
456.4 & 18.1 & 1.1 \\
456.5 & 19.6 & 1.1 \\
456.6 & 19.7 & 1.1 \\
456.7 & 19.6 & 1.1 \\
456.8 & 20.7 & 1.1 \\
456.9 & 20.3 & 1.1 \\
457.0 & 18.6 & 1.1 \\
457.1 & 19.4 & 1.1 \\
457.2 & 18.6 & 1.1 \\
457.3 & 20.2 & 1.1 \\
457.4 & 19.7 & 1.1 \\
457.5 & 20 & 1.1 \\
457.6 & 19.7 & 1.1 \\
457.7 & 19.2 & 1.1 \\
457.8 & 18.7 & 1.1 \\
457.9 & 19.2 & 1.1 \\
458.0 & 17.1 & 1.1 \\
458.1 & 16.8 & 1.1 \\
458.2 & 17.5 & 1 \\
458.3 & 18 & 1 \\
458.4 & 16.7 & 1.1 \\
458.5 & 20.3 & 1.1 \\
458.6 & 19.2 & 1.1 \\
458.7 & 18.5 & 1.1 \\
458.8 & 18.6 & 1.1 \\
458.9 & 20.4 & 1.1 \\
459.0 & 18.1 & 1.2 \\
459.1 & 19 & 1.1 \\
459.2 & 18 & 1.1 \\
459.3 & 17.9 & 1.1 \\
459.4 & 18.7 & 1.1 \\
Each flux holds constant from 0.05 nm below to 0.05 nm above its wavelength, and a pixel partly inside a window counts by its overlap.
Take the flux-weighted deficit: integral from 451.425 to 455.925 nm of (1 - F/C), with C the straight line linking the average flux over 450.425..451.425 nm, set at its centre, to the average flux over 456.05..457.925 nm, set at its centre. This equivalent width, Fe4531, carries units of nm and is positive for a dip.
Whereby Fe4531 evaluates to 0.32 nm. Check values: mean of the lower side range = 19.6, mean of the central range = 18.2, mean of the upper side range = 19.6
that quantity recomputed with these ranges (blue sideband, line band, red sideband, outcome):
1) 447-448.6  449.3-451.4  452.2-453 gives -0.16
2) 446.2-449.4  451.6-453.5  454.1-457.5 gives 0.10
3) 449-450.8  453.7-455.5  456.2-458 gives 0.05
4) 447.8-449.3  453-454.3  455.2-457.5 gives 0.07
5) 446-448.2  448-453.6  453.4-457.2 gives -0.07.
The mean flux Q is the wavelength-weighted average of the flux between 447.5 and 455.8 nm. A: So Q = 18.4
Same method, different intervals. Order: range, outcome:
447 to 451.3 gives 18.6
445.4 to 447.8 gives 17.5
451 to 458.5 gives 18.6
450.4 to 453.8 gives 18.4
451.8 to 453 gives 18.1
